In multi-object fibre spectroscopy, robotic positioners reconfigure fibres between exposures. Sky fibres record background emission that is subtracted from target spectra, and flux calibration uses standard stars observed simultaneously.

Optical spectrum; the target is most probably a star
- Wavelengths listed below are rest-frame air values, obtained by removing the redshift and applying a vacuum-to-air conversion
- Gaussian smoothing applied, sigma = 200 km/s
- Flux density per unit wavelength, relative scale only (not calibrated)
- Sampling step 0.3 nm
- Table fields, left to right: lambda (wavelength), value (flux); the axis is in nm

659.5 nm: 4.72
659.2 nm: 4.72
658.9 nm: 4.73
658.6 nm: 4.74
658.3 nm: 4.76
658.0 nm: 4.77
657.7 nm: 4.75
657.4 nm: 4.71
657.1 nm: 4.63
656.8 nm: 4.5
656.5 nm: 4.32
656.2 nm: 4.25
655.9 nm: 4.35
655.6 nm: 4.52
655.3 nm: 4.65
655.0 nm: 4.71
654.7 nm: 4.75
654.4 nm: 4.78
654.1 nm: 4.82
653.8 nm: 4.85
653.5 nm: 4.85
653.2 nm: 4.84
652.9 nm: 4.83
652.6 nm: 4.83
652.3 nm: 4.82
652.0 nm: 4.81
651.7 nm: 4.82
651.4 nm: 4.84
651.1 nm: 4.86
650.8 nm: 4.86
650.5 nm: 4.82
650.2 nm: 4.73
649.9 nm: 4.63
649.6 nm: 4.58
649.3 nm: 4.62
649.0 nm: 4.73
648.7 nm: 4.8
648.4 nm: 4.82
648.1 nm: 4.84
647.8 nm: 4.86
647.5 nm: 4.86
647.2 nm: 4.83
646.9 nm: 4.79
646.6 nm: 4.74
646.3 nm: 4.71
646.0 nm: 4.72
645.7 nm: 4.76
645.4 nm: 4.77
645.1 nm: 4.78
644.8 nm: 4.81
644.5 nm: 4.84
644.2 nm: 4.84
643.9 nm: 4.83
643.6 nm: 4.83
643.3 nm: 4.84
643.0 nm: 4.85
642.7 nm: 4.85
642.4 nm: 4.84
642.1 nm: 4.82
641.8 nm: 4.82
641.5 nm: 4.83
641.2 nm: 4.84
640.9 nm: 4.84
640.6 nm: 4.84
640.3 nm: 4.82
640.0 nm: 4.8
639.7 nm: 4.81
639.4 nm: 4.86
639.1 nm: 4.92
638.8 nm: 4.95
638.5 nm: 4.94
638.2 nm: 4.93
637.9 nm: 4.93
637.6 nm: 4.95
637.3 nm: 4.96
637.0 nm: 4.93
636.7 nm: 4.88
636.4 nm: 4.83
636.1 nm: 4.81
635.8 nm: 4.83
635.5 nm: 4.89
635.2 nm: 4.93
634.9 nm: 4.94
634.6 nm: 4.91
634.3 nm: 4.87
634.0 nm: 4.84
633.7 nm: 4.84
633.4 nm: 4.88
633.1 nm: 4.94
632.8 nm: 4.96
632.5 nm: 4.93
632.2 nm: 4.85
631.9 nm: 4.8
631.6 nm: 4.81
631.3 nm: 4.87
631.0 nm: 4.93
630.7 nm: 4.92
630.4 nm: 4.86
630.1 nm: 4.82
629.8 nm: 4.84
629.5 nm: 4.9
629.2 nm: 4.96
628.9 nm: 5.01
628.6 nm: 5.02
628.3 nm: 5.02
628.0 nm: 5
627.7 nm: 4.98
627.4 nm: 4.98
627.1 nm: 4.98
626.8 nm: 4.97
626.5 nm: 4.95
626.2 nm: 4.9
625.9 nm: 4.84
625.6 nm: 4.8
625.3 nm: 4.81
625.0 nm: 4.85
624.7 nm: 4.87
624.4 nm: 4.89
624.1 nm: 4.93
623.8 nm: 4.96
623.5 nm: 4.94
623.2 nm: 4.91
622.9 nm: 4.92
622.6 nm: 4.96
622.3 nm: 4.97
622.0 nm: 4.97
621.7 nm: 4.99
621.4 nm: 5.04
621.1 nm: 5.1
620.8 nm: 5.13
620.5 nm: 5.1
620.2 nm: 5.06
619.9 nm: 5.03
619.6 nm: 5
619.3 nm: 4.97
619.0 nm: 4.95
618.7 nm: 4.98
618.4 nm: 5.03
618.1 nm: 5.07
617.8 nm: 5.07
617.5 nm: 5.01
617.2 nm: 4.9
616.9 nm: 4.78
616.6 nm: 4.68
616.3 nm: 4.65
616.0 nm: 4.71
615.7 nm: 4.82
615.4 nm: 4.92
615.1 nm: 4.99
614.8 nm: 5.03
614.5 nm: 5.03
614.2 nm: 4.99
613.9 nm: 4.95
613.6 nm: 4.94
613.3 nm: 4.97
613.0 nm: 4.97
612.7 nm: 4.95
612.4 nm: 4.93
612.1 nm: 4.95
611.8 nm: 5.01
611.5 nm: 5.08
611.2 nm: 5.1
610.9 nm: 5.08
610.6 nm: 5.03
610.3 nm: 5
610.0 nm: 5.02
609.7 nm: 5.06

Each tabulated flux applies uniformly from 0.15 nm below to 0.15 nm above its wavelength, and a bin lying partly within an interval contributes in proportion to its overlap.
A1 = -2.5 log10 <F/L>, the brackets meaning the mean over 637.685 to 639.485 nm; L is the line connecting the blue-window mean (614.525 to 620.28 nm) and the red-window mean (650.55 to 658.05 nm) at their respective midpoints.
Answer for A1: -0.03 mag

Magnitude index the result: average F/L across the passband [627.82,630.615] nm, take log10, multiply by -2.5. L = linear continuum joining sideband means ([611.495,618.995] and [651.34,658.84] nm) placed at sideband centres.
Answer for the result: -0.019 mag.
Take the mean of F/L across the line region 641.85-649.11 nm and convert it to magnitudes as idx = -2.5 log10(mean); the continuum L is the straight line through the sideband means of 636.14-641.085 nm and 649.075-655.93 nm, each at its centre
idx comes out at 0.00 mag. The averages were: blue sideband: 4.88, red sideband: 4.75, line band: 4.81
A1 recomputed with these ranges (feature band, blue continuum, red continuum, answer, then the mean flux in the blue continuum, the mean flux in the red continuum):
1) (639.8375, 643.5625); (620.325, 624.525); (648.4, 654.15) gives 0.005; 4.99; 4.79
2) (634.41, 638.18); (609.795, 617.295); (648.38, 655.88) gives -0.015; 4.94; 4.76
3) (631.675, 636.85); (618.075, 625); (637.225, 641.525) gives 0.008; 4.99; 4.88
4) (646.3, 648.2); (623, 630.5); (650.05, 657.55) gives -0.011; 4.92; 4.71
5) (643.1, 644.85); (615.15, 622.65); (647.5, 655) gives -0.001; 4.96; 4.79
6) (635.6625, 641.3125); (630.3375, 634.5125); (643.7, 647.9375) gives -0.008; 4.88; 4.8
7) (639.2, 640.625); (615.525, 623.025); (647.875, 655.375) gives 0.004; 4.96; 4.78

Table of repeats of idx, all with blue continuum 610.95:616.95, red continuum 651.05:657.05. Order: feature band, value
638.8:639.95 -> -0.02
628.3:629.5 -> -0.03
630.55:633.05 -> -0.01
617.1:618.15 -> -0.02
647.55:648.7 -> -0.02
